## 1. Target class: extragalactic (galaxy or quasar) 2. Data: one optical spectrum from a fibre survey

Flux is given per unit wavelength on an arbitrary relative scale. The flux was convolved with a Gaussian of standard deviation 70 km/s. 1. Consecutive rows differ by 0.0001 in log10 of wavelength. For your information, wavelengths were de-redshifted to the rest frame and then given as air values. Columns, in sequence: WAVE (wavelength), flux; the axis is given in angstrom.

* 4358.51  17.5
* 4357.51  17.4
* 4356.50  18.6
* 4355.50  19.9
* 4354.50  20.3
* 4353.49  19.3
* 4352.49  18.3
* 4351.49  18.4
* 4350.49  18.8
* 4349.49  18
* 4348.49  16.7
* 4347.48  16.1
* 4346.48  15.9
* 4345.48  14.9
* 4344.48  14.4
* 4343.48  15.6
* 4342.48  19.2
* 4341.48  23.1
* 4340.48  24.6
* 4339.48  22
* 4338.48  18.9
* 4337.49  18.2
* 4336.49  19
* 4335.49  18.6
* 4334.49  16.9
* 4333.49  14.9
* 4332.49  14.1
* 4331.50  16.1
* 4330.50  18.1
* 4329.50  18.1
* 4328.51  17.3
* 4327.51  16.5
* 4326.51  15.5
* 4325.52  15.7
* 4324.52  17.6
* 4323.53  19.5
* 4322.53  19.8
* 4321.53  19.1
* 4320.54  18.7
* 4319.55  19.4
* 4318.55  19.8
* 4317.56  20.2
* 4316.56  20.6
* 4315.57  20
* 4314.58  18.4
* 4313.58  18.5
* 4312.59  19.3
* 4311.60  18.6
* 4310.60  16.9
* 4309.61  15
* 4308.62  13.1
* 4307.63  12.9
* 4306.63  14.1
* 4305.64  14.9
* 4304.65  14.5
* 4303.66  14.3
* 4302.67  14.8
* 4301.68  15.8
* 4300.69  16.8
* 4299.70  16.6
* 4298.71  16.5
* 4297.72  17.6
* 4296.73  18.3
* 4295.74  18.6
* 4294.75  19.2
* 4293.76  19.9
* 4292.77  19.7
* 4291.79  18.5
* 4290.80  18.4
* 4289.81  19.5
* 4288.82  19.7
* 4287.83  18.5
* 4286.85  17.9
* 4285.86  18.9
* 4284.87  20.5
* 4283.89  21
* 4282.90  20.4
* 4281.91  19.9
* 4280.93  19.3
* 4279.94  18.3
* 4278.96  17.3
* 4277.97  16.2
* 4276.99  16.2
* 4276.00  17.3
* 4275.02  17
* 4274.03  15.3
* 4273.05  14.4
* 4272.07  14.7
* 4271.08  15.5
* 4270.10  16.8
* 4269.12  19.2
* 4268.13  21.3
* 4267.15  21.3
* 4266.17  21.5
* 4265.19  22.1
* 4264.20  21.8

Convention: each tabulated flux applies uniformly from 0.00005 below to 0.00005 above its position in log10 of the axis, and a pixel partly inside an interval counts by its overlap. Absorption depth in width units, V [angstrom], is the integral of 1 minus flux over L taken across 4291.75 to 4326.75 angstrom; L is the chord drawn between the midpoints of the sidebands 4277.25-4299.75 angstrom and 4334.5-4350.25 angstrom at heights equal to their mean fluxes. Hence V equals 2.1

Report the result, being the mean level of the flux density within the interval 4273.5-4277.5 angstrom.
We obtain 16.4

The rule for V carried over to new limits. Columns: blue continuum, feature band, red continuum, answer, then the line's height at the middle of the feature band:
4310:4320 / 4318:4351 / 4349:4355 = 1.9 angstrom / 19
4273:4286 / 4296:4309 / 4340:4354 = 1.9 angstrom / 18.1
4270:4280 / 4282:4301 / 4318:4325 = -1.8 angstrom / 17.2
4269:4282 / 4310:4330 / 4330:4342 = -0.3 angstrom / 18.2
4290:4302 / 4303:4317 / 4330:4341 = 1.3 angstrom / 18.2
